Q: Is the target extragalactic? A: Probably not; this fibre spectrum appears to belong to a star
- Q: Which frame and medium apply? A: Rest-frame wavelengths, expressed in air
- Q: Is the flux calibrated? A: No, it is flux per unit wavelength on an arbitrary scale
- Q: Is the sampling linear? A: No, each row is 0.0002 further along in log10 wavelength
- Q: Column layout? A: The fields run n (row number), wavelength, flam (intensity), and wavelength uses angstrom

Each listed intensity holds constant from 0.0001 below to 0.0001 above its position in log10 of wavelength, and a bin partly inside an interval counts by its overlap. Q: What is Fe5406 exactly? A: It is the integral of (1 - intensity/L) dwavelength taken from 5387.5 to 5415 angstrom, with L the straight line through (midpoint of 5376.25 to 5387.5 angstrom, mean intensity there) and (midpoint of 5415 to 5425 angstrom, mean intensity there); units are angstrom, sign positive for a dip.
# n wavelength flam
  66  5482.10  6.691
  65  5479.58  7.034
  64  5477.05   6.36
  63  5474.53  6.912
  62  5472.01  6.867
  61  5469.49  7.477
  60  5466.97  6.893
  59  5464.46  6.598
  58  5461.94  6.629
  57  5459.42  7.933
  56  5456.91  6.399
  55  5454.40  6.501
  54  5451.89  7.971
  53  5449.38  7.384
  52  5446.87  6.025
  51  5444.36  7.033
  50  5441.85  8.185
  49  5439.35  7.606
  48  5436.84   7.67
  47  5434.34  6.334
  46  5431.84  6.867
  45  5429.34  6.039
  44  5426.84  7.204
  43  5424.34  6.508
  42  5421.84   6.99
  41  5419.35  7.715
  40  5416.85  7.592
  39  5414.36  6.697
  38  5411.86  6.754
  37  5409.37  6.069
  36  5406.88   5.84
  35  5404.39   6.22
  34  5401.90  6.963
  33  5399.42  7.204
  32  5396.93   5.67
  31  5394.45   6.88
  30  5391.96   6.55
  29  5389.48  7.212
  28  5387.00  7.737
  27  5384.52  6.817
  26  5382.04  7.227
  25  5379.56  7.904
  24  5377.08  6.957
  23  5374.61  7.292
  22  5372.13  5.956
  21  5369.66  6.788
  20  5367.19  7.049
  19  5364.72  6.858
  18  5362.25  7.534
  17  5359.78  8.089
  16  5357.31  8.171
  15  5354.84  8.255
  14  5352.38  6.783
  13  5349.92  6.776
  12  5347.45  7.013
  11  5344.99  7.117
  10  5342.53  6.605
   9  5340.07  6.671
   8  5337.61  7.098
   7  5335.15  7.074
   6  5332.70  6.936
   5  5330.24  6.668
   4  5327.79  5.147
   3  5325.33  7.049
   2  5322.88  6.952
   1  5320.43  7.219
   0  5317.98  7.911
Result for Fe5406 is 2.6 angstrom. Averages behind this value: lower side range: 7.31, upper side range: 7.21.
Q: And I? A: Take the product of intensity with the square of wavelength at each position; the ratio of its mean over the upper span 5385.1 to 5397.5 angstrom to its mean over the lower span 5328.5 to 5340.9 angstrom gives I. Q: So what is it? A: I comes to 1.0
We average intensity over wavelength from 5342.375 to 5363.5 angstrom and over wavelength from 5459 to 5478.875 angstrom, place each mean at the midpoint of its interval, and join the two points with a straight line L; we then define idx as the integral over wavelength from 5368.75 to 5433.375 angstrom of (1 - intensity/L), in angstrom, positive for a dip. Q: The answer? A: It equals 3.4 angstrom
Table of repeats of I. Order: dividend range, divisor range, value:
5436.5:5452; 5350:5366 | 1.00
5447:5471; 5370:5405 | 1.05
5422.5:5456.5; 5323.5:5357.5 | 1.05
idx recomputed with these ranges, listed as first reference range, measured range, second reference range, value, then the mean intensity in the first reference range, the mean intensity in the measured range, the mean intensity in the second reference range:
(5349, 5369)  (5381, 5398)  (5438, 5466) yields 1.0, 7.43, 6.88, 7.11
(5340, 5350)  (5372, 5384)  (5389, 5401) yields -0.7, 6.86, 7.15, 6.68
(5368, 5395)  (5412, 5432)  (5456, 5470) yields 0.2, 7.03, 6.94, 6.98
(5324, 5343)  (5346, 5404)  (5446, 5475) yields -2.9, 6.66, 7.1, 6.98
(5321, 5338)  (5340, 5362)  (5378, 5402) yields -1.6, 6.7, 7.32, 7.02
